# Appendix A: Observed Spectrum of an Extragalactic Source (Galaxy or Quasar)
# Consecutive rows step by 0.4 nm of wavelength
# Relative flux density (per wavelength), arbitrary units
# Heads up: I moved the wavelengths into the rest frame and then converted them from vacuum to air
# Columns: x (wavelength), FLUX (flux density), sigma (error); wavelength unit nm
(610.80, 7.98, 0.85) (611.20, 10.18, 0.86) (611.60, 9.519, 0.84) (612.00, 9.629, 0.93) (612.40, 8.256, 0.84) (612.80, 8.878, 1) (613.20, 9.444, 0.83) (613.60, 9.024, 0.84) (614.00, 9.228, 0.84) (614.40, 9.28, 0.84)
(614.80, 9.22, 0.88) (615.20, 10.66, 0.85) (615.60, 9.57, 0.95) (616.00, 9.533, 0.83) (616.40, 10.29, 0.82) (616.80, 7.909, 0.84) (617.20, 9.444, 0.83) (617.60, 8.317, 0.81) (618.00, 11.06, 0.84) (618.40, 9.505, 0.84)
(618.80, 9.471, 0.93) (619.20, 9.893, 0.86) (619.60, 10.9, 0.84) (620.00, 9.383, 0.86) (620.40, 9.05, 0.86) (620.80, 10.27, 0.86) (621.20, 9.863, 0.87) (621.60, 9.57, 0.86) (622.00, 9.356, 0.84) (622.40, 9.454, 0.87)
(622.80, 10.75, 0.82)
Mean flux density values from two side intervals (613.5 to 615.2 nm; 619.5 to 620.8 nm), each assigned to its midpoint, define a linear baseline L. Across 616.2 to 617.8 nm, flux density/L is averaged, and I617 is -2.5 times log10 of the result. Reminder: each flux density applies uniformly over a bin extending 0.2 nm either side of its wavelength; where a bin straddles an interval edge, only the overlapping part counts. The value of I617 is 0.07 mag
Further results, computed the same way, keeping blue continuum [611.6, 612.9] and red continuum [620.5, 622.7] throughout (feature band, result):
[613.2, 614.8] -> -0.008 mag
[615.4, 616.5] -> -0.052 mag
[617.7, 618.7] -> -0.060 mag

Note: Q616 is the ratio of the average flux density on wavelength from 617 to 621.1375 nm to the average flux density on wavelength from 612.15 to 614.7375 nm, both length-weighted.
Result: 1.08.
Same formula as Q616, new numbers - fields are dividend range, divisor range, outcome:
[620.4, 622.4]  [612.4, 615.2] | 1.05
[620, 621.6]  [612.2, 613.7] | 1.09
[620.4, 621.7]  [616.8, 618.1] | 1.06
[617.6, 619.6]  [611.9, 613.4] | 1.10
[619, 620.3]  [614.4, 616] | 1.03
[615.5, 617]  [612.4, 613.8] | 1.04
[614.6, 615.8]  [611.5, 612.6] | 1.08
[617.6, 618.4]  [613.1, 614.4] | 1.08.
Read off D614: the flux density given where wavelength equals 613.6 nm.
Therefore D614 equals 9.024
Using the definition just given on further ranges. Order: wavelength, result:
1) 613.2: 9.444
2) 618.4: 9.505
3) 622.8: 10.75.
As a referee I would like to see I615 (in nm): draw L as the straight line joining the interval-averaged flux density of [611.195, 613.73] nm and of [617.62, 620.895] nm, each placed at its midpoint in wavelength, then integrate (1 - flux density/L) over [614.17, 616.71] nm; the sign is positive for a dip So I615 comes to -0.05 nm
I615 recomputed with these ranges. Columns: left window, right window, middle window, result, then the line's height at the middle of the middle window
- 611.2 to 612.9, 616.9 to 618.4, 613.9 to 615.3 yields -0.032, 9.33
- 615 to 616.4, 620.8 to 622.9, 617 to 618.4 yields 0.046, 9.92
